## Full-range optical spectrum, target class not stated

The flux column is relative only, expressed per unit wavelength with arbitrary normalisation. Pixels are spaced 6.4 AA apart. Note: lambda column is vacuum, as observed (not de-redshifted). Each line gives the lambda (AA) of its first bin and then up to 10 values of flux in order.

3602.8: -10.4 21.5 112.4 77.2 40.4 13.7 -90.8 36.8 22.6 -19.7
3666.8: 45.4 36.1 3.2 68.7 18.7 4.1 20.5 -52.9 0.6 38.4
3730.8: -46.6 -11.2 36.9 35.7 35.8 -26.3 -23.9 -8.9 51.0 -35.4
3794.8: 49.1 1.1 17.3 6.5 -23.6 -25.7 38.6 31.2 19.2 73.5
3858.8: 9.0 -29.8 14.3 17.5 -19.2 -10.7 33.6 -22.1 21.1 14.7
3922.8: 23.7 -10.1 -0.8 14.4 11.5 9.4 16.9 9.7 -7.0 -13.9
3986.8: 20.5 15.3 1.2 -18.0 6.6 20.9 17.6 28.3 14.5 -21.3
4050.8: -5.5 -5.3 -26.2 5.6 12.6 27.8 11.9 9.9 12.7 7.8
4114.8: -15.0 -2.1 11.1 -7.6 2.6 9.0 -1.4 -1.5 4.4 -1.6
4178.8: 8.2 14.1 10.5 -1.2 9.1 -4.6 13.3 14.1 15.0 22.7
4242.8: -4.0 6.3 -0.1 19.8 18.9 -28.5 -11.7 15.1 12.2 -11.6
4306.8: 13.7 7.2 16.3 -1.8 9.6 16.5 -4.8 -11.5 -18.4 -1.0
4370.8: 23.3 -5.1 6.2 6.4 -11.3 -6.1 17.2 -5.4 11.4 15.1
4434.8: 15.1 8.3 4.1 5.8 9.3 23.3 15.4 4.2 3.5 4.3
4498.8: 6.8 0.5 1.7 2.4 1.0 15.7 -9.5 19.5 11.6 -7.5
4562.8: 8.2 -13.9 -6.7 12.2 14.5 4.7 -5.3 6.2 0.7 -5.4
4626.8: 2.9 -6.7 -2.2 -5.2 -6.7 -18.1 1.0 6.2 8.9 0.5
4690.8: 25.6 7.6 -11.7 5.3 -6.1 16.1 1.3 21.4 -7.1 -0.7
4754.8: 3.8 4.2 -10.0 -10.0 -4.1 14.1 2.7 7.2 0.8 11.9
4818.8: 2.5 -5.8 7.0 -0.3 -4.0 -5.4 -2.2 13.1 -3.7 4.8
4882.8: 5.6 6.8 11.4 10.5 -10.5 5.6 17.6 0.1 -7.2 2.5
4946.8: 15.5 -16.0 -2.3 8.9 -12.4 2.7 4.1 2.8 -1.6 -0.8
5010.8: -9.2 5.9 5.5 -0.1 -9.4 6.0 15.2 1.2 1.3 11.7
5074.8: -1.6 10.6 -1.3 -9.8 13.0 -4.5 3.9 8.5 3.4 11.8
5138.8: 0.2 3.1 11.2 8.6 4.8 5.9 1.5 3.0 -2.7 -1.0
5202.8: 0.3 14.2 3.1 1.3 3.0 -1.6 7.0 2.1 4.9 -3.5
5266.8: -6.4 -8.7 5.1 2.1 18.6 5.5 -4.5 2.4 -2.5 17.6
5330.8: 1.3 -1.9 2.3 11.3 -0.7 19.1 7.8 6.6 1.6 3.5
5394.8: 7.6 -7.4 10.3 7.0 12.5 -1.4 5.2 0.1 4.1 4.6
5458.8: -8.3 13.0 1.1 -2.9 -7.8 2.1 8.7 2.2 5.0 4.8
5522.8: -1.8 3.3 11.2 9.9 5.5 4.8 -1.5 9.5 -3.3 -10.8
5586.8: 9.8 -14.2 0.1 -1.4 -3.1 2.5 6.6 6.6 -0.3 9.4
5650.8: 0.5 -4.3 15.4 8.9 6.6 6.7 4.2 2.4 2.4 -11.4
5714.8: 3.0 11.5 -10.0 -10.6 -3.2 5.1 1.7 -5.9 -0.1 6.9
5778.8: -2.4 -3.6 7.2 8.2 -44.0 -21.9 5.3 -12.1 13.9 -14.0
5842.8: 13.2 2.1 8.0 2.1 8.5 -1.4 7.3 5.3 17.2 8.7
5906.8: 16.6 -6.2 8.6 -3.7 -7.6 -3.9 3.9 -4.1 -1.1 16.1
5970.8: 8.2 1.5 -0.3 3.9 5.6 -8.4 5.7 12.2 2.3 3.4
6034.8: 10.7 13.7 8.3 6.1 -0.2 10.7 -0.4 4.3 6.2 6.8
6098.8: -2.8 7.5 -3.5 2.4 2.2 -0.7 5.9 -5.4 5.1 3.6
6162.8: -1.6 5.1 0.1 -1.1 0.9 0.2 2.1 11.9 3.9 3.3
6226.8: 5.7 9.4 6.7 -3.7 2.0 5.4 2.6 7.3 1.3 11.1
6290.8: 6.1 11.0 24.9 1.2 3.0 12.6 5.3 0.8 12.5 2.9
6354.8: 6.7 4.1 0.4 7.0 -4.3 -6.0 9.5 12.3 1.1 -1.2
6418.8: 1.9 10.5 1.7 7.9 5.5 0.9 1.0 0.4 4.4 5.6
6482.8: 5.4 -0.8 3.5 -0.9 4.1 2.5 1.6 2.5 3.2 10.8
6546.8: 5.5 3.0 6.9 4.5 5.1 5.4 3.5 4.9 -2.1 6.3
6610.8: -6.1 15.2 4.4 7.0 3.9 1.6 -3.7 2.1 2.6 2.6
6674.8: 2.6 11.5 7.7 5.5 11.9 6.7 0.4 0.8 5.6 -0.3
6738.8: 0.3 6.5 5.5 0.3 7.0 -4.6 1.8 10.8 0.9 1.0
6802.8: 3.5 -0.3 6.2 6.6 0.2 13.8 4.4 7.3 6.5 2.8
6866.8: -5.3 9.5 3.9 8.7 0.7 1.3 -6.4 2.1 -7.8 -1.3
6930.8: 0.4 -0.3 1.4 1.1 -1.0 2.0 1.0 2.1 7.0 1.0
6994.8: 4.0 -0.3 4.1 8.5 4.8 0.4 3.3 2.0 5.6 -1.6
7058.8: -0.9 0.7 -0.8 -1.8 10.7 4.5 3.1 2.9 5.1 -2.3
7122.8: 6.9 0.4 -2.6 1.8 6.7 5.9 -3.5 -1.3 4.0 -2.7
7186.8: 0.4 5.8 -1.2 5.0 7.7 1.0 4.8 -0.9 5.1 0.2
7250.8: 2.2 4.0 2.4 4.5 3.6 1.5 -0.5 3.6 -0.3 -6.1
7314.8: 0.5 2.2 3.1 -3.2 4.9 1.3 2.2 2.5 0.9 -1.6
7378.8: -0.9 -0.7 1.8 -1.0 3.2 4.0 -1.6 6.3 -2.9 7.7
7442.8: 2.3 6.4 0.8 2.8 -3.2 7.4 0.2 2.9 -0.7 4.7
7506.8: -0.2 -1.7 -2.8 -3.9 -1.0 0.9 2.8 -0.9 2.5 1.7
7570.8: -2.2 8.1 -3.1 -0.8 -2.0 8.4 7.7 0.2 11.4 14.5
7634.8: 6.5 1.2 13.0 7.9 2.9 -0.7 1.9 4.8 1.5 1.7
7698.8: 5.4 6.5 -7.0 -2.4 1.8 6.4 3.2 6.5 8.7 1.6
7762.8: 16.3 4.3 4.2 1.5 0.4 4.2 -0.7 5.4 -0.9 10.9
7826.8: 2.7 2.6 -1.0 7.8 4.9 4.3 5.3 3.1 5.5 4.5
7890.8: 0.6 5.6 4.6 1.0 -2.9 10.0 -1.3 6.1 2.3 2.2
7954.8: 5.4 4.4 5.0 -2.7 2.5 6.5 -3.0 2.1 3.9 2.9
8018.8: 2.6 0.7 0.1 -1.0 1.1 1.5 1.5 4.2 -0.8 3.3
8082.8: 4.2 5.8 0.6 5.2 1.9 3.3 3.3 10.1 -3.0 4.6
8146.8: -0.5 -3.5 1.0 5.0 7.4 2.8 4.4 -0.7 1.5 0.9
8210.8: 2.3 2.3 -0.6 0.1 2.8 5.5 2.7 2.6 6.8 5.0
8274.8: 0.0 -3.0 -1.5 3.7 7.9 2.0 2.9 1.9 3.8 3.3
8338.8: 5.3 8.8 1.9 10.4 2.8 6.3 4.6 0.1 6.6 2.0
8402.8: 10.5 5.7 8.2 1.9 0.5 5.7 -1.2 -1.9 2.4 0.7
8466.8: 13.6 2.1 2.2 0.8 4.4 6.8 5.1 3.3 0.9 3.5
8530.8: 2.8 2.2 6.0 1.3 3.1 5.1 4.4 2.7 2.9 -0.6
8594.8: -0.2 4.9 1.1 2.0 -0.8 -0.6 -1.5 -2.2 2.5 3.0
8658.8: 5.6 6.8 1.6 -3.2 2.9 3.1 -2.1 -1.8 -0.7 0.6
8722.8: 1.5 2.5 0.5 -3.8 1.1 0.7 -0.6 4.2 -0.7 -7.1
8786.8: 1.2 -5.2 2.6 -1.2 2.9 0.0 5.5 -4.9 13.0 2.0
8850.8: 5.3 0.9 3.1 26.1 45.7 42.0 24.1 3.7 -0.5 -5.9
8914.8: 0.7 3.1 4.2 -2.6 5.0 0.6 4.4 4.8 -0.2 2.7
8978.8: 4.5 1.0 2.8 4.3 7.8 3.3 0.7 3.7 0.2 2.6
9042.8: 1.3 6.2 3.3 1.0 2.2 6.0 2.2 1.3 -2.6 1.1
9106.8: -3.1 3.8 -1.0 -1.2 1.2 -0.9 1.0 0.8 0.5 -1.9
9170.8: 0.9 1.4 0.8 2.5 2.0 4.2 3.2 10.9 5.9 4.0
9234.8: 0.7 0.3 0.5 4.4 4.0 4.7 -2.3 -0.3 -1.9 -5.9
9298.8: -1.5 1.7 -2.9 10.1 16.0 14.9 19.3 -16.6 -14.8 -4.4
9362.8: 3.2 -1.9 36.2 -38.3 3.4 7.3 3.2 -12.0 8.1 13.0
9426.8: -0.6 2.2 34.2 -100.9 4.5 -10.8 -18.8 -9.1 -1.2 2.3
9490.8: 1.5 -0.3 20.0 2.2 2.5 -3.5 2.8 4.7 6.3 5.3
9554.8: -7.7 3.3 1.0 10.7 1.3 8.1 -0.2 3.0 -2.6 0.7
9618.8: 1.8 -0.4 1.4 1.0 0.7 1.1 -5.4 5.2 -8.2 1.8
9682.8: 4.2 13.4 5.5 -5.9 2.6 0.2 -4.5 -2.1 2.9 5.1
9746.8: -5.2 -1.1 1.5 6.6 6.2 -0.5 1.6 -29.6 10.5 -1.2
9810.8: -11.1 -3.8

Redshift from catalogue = 1.381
